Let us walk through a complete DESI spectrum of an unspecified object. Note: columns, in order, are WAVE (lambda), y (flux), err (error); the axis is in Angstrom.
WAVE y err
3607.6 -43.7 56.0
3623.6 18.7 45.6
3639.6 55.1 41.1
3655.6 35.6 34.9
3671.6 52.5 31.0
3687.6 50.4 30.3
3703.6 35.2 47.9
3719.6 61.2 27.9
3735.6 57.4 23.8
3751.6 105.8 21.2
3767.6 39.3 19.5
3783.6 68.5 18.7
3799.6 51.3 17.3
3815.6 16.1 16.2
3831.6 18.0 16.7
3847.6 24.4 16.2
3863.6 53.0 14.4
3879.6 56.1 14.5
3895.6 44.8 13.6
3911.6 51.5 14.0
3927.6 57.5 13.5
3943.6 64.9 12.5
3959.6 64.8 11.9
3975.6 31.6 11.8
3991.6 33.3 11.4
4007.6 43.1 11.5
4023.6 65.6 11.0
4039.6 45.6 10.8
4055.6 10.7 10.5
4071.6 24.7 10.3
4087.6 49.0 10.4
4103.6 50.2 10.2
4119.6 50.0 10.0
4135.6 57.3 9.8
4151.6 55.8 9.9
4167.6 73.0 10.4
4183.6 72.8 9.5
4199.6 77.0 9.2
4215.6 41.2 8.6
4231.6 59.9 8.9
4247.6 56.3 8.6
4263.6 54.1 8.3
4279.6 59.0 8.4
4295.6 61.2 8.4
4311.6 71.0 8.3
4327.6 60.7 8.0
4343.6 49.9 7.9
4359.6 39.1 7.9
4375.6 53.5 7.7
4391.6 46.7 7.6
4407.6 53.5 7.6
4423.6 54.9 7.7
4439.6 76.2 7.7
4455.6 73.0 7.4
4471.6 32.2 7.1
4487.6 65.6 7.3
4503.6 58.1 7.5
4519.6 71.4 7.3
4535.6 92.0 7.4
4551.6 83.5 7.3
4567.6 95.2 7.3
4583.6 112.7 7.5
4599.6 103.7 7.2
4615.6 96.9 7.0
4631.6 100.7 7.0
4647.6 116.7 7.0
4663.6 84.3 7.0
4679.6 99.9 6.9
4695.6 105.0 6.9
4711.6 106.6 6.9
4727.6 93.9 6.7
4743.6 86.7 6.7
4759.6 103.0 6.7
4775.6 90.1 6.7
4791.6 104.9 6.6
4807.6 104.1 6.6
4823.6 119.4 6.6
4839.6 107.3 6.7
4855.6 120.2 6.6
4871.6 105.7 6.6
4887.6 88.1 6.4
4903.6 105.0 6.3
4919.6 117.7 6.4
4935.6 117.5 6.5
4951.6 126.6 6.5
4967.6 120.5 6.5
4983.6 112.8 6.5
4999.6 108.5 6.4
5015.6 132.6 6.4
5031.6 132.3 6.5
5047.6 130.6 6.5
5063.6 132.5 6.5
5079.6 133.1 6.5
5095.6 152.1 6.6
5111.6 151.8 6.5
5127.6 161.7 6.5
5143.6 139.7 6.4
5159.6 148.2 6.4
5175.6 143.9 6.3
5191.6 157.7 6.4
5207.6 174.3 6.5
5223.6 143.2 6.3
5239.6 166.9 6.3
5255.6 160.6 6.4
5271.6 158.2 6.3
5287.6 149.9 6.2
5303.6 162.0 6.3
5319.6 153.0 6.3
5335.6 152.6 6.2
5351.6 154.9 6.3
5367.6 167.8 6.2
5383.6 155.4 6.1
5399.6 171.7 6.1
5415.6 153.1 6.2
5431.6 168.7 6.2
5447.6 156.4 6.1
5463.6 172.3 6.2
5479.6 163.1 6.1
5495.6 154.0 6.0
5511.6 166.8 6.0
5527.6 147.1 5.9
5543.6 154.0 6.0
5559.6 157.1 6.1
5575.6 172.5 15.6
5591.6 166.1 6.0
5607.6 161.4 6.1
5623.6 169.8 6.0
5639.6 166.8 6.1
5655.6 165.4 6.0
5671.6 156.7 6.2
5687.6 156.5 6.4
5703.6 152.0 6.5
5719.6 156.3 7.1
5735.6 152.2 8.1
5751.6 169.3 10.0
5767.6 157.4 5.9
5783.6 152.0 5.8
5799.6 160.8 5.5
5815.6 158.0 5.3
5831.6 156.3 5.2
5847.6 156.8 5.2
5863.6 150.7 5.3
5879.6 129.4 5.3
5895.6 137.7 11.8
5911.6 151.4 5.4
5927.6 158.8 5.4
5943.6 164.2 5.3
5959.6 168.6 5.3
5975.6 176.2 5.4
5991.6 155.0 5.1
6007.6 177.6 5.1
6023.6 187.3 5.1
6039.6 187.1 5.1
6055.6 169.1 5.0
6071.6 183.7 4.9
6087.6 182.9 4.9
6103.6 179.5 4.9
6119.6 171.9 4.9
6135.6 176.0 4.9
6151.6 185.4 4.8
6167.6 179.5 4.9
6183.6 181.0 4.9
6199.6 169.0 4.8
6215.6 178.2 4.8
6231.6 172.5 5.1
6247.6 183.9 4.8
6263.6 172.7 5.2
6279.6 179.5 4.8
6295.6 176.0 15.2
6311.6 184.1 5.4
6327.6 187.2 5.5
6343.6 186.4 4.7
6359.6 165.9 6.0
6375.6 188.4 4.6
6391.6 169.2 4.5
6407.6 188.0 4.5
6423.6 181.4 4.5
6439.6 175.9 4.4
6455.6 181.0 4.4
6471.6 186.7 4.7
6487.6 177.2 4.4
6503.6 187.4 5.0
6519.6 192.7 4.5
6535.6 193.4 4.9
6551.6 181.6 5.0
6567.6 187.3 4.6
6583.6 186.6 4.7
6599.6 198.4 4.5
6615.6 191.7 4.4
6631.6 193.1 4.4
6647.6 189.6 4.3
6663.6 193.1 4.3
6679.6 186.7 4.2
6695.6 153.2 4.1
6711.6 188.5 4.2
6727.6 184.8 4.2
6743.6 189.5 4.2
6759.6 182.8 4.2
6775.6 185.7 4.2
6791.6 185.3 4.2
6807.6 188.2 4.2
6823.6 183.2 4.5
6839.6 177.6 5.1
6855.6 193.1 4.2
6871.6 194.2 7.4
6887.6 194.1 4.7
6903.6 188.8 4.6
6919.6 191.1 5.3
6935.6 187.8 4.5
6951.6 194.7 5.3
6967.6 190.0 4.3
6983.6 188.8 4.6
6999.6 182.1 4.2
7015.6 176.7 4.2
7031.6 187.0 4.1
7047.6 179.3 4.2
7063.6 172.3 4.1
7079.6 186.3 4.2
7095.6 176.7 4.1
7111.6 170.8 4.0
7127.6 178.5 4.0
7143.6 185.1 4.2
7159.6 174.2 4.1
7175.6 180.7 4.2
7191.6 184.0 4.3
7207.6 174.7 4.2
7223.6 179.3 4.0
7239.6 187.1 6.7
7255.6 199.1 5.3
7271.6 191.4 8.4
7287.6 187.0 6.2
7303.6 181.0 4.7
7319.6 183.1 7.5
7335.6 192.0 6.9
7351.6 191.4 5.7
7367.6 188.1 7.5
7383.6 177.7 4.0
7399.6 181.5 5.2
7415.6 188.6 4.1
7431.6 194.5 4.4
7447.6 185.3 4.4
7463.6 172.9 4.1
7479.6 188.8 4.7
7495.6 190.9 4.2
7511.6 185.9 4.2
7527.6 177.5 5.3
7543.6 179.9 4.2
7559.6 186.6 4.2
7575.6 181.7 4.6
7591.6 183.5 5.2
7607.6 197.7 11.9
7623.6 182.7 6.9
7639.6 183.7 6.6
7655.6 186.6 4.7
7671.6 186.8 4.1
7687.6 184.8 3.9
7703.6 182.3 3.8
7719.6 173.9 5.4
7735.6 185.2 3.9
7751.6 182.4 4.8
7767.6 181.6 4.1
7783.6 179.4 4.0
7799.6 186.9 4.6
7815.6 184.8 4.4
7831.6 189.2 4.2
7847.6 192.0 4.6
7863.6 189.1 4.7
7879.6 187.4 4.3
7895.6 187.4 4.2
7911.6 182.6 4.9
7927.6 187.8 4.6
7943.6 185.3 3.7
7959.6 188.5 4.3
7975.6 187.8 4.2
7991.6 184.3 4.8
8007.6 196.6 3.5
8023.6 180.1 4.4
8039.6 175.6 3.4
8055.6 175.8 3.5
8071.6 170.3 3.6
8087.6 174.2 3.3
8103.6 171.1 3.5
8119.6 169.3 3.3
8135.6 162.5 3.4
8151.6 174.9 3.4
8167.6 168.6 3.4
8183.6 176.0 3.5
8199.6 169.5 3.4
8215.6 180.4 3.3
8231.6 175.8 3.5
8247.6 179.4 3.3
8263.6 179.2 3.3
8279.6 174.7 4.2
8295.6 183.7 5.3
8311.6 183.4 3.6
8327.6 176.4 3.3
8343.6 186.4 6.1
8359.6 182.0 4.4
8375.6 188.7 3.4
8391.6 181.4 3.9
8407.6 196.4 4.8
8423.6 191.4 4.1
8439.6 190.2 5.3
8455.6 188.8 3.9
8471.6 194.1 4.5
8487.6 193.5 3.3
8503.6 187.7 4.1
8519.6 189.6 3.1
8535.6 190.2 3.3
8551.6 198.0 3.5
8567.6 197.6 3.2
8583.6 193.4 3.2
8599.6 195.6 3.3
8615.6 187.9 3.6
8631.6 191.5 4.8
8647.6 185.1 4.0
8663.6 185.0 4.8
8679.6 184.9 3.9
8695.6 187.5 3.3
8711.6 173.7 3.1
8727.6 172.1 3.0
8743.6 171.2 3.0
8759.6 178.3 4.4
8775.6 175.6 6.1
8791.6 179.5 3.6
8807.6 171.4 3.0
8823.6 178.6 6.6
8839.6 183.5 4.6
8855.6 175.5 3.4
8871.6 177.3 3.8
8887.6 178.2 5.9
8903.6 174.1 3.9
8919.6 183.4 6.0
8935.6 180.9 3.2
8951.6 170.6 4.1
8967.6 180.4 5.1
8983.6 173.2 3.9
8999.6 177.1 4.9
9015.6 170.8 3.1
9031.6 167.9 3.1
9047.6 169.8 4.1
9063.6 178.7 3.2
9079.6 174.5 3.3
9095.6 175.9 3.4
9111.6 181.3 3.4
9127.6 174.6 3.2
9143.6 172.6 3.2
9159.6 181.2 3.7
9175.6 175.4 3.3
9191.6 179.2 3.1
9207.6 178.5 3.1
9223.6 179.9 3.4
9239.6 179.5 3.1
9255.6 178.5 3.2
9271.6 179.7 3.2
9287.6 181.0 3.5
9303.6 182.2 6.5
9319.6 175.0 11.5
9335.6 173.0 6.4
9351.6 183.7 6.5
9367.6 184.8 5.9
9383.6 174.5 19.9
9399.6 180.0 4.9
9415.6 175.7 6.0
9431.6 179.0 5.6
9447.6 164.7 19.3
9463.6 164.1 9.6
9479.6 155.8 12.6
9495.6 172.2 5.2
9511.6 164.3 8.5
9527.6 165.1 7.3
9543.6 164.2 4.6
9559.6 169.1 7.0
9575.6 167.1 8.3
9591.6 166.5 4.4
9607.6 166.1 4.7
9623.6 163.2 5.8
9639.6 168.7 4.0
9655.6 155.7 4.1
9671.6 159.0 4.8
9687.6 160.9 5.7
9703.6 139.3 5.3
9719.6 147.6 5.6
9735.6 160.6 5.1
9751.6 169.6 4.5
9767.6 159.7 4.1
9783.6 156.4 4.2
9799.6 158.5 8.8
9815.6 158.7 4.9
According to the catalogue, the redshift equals 0.136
